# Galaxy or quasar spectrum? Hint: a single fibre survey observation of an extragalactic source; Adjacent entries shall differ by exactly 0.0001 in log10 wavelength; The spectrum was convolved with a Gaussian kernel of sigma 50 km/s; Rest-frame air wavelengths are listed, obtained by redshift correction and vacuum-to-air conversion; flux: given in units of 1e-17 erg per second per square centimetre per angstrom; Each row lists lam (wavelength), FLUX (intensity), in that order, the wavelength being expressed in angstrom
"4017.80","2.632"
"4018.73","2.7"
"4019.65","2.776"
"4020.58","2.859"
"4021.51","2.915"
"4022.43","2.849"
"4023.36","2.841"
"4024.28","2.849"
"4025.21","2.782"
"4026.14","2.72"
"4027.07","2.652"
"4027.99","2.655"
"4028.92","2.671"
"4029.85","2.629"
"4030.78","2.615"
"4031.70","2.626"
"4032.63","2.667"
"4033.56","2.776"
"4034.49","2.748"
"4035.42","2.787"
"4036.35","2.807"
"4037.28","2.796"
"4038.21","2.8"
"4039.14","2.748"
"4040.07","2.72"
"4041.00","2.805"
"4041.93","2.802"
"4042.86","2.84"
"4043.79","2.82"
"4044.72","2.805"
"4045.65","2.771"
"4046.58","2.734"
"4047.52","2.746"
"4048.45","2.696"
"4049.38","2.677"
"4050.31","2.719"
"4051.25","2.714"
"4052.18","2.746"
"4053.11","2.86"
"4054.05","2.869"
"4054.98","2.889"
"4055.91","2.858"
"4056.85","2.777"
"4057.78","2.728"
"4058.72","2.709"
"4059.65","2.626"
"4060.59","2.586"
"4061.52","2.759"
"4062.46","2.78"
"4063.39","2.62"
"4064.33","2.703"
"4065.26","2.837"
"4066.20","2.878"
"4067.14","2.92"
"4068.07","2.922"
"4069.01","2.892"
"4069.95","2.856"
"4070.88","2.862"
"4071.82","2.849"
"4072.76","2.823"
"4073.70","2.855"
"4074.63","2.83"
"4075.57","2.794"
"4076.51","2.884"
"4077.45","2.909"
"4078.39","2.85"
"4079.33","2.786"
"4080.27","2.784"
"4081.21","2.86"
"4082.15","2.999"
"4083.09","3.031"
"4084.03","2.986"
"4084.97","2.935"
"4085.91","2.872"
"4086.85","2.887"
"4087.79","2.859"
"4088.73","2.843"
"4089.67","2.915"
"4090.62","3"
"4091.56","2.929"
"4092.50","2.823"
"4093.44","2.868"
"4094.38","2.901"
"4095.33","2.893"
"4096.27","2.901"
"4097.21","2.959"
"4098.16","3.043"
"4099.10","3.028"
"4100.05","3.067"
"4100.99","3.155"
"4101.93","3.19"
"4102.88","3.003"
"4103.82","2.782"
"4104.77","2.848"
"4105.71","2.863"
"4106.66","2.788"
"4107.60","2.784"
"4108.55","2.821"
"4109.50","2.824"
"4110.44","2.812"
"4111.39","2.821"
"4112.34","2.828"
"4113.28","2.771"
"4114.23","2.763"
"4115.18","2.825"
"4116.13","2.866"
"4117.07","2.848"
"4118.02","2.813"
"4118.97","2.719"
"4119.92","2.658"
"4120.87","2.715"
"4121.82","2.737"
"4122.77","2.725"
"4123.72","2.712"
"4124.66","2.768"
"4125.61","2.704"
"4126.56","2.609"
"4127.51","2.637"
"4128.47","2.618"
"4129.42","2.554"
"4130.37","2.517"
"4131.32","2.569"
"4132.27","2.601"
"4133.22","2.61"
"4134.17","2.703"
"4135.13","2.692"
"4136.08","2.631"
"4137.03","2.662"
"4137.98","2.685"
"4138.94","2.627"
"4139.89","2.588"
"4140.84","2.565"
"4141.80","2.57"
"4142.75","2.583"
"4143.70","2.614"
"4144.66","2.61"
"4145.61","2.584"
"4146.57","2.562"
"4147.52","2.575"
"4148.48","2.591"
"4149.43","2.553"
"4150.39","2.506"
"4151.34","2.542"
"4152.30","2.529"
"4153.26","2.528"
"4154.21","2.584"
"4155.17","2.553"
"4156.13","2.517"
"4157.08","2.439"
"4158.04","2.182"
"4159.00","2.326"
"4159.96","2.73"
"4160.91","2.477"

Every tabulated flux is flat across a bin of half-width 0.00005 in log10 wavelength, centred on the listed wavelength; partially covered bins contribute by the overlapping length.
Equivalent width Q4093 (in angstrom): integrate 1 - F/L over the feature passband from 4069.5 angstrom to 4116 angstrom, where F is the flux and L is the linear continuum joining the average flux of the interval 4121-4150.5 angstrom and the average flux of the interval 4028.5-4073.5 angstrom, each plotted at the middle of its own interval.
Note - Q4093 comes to -3.3 angstrom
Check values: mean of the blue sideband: 2.77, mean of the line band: 2.89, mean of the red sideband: 2.62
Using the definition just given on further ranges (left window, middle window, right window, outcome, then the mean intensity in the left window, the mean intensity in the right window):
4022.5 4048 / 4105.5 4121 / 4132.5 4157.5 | -0.96 angstrom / 2.75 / 2.59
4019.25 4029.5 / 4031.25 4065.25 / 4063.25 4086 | 0.77 angstrom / 2.78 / 2.86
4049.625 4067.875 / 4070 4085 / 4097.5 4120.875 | -0.37 angstrom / 2.77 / 2.87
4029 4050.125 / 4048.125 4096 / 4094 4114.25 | -0.13 angstrom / 2.74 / 2.9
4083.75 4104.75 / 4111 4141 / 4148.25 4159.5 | 0.08 angstrom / 2.94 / 2.49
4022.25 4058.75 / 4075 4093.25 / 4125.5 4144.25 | -1.36 angstrom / 2.76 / 2.61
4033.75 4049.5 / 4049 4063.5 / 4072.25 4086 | 0.34 angstrom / 2.77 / 2.88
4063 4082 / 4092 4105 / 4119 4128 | -0.93 angstrom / 2.84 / 2.7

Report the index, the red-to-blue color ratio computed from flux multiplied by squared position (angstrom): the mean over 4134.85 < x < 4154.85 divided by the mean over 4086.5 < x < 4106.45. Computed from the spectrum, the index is 0.9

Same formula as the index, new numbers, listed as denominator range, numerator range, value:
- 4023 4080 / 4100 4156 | 1.01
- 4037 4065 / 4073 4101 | 1.07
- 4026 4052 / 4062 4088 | 1.06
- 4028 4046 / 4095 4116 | 1.09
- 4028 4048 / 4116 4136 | 1.02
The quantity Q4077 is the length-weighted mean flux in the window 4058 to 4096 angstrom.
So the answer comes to 2.85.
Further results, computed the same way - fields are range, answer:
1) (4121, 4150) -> 2.63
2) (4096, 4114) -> 2.91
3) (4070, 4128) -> 2.86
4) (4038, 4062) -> 2.76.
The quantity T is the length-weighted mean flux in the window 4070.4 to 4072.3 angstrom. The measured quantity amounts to 2.86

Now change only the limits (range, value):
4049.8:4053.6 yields 2.76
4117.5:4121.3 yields 2.72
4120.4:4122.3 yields 2.72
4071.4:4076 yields 2.83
